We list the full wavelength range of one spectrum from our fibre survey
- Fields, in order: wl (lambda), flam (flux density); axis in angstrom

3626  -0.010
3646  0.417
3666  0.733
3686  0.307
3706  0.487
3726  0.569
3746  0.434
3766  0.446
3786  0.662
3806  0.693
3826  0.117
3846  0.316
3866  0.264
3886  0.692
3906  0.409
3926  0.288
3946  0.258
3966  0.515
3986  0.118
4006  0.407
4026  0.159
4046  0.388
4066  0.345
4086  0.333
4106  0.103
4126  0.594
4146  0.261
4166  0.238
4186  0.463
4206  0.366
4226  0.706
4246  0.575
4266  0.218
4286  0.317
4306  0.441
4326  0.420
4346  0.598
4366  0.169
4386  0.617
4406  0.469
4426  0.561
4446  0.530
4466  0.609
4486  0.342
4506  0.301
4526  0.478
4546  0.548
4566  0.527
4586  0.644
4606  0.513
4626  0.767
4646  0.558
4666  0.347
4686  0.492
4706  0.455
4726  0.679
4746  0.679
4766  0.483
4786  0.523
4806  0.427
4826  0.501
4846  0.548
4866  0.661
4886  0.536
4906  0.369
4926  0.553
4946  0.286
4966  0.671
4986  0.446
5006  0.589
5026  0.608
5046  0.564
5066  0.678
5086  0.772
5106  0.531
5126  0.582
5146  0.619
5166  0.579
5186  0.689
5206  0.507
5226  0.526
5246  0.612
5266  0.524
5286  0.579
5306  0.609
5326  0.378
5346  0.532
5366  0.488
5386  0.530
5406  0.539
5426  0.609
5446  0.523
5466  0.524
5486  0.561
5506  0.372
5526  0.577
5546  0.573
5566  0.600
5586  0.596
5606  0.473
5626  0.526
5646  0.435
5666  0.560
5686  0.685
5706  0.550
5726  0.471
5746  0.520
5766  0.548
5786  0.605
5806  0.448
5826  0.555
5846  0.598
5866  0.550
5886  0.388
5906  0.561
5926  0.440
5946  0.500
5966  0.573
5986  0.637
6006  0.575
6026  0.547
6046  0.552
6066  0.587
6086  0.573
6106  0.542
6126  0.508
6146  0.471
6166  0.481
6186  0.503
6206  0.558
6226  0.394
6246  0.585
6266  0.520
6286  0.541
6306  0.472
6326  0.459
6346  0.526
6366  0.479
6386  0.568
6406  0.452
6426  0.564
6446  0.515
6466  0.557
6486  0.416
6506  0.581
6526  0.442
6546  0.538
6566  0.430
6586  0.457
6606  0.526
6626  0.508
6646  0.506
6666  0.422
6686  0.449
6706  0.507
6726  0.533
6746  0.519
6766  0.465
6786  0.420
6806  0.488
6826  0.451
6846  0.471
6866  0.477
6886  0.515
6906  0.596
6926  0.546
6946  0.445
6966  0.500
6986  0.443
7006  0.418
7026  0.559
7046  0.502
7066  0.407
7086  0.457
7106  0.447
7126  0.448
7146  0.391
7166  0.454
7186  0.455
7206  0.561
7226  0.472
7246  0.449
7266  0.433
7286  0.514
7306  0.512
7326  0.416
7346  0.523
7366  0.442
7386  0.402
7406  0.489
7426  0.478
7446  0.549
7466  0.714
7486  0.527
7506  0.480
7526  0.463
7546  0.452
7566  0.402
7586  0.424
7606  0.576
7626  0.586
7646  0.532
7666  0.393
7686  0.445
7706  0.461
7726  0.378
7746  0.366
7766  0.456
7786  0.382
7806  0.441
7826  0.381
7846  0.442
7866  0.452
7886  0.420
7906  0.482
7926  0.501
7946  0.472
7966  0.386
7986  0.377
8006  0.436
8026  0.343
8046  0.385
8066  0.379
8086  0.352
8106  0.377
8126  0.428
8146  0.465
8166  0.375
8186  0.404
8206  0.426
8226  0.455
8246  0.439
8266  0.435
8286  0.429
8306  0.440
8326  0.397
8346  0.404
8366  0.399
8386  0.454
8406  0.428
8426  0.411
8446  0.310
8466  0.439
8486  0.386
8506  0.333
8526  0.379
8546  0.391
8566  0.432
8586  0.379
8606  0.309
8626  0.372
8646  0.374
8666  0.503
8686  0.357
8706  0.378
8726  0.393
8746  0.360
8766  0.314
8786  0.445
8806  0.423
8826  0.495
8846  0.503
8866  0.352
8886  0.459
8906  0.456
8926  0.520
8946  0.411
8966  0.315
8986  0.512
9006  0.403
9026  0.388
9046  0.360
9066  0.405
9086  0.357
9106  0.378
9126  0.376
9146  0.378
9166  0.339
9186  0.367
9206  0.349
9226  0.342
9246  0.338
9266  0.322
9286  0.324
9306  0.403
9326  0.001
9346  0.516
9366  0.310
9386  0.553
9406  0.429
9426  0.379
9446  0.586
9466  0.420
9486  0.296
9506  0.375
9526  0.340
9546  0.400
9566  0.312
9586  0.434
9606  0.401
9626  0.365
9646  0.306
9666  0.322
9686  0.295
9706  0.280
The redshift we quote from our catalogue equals 0.136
